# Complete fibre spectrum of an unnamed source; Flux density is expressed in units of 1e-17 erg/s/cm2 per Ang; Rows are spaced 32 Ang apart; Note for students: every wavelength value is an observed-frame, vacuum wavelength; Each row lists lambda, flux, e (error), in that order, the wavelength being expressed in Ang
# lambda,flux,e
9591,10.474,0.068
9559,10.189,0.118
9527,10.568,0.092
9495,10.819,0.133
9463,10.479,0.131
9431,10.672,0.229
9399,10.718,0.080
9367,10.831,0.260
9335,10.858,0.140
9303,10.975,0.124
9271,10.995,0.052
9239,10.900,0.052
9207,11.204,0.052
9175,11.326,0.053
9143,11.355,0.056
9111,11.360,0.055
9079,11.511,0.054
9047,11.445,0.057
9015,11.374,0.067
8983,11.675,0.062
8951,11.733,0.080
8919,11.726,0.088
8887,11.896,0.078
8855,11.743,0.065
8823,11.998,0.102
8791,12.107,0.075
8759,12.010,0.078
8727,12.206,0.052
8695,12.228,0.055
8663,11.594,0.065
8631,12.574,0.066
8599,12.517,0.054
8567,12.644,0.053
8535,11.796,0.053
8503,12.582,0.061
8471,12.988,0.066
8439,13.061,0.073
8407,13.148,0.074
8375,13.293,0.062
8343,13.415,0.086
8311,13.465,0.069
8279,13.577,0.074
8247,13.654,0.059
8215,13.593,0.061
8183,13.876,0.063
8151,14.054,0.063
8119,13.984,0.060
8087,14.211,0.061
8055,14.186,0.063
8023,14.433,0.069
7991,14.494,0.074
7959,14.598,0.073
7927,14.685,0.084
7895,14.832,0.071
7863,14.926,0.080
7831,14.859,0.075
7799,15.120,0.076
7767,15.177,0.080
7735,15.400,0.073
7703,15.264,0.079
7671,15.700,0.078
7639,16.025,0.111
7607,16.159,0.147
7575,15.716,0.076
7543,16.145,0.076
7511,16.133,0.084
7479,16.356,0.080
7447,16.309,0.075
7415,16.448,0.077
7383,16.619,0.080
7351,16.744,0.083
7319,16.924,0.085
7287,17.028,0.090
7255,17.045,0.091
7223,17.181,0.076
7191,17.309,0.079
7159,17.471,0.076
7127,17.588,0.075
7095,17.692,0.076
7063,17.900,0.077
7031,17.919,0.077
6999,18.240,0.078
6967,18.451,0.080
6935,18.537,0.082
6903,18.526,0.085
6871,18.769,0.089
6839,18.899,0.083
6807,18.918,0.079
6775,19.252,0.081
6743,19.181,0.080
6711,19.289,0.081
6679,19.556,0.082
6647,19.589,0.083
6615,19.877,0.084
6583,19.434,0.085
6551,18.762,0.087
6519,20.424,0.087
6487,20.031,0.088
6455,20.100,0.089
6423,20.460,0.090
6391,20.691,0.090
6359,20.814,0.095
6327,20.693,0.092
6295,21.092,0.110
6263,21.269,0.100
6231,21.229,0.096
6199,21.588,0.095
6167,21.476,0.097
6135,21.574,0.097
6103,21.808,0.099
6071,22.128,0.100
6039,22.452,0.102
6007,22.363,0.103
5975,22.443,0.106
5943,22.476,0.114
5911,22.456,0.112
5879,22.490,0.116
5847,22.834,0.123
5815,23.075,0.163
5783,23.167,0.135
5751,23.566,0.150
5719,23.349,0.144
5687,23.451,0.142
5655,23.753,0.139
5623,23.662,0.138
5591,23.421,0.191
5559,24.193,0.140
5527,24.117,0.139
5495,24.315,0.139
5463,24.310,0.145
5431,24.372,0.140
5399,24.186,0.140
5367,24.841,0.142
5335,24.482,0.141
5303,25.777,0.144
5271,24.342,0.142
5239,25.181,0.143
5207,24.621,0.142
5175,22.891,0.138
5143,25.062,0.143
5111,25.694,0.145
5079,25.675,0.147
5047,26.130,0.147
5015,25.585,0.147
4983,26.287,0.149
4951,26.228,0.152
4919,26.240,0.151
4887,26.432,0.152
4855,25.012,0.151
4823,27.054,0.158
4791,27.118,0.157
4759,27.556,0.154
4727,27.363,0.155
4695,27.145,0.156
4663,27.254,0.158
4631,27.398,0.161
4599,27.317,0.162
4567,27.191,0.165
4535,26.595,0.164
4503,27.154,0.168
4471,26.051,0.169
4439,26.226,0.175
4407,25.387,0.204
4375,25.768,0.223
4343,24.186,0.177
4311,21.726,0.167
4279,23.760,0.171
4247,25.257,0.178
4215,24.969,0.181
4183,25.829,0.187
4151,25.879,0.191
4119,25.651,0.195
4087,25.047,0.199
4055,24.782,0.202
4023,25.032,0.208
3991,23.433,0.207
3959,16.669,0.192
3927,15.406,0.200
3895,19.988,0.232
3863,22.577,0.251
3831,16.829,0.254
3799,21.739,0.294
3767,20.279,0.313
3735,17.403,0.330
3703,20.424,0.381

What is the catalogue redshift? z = 0.00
